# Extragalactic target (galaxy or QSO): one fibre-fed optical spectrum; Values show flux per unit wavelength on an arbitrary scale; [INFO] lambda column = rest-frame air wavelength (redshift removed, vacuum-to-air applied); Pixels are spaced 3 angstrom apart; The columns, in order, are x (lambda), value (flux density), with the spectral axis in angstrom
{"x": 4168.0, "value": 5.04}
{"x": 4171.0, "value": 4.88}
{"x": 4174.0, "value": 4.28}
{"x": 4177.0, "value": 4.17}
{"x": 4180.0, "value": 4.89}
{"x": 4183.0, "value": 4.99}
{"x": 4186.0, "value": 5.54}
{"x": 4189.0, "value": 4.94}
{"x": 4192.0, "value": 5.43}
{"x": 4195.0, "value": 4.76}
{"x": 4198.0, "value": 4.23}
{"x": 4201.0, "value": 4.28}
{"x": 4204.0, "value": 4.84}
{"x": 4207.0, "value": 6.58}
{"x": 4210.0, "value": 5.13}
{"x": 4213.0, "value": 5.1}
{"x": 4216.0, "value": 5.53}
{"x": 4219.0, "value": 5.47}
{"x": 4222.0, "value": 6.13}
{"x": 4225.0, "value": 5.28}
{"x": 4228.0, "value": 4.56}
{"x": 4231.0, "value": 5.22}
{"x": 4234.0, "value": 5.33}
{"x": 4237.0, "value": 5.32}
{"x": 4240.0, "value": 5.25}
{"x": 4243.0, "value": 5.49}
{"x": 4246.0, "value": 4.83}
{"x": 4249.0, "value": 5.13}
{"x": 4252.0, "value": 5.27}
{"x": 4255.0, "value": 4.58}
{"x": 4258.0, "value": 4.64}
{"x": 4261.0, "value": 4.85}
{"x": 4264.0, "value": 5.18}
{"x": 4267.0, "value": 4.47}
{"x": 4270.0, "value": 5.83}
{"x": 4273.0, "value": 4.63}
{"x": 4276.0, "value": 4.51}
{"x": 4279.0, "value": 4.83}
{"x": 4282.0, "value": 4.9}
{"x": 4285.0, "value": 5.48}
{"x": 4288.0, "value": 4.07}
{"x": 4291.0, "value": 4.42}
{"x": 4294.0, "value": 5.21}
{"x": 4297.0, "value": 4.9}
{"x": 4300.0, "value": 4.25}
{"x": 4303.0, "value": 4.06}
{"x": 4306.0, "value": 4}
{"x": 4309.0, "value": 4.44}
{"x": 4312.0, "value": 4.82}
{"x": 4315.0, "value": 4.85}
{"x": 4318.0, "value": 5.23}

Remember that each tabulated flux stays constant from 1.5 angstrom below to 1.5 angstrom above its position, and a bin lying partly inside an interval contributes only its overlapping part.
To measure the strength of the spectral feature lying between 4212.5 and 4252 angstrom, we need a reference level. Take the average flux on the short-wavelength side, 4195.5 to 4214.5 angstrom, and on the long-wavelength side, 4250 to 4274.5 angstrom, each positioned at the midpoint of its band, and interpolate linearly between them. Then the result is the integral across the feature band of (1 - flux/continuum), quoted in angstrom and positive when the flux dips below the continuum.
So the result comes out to -2.4 angstrom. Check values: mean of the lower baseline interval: 5.01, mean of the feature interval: 5.28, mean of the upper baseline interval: 4.94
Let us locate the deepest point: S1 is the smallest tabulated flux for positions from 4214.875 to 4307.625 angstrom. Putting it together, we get 4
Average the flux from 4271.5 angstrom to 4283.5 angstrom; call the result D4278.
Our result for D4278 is 4.72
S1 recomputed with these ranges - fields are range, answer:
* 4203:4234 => 4.56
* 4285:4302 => 4.07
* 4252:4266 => 4.58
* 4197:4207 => 4.23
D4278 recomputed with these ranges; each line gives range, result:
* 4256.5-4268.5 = 4.79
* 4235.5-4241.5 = 5.29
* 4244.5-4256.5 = 4.95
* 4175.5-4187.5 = 4.9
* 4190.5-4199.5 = 4.81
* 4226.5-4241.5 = 5.14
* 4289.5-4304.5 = 4.57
